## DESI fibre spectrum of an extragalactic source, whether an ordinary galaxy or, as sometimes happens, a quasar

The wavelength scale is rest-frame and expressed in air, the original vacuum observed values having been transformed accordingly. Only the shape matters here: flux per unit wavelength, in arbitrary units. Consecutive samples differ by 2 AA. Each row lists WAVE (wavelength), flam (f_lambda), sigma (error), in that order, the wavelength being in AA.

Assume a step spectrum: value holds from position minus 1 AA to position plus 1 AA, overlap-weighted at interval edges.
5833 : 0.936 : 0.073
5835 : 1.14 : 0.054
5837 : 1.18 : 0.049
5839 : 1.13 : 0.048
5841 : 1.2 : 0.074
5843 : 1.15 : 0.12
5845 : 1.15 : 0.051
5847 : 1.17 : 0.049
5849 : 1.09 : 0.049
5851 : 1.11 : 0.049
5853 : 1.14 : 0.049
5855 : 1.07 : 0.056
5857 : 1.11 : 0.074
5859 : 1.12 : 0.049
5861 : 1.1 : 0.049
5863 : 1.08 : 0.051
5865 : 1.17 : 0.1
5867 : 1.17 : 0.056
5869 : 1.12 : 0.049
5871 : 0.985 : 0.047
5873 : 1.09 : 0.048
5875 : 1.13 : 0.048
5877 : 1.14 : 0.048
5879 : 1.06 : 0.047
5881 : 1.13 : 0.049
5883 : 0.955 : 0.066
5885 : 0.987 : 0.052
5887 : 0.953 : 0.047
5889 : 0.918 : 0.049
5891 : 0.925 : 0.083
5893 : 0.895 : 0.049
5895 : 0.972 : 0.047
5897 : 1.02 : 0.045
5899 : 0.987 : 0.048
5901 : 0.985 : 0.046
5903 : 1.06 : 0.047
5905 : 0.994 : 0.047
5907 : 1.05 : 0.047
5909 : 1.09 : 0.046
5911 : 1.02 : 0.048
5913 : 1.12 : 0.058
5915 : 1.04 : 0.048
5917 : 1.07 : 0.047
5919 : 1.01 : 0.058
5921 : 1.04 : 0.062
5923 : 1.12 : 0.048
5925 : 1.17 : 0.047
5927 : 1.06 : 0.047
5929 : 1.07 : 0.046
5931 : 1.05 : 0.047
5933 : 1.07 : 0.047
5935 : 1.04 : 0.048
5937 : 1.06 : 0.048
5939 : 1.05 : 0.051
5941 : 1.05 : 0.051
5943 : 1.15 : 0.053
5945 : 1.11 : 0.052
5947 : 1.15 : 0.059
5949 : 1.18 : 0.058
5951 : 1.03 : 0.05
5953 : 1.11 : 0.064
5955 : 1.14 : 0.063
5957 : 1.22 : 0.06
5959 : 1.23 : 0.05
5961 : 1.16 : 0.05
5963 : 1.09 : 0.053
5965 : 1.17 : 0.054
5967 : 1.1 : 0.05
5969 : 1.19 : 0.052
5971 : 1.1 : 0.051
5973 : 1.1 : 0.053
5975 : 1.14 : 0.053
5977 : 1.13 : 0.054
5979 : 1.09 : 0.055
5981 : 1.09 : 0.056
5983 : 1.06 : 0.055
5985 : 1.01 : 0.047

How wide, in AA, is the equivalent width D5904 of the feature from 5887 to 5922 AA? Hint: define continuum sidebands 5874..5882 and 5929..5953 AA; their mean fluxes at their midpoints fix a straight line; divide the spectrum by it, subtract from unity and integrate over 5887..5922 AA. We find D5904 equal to 2.9 AA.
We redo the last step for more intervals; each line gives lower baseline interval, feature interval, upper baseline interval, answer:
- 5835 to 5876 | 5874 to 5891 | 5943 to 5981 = 1.5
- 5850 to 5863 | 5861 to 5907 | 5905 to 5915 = 2.0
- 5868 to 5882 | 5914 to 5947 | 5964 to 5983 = 1.0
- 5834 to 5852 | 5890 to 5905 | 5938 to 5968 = 2.1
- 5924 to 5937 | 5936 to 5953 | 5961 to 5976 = 0.0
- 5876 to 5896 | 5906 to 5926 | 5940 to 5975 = -0.4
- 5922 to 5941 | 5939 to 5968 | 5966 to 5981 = -0.9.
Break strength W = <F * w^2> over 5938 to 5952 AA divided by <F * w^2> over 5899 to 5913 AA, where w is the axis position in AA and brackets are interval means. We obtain 1.08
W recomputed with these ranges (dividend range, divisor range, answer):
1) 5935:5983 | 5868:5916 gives 1.12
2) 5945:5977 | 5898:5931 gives 1.10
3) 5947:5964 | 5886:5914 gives 1.17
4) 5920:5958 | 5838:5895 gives 1.04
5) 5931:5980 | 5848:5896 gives 1.09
